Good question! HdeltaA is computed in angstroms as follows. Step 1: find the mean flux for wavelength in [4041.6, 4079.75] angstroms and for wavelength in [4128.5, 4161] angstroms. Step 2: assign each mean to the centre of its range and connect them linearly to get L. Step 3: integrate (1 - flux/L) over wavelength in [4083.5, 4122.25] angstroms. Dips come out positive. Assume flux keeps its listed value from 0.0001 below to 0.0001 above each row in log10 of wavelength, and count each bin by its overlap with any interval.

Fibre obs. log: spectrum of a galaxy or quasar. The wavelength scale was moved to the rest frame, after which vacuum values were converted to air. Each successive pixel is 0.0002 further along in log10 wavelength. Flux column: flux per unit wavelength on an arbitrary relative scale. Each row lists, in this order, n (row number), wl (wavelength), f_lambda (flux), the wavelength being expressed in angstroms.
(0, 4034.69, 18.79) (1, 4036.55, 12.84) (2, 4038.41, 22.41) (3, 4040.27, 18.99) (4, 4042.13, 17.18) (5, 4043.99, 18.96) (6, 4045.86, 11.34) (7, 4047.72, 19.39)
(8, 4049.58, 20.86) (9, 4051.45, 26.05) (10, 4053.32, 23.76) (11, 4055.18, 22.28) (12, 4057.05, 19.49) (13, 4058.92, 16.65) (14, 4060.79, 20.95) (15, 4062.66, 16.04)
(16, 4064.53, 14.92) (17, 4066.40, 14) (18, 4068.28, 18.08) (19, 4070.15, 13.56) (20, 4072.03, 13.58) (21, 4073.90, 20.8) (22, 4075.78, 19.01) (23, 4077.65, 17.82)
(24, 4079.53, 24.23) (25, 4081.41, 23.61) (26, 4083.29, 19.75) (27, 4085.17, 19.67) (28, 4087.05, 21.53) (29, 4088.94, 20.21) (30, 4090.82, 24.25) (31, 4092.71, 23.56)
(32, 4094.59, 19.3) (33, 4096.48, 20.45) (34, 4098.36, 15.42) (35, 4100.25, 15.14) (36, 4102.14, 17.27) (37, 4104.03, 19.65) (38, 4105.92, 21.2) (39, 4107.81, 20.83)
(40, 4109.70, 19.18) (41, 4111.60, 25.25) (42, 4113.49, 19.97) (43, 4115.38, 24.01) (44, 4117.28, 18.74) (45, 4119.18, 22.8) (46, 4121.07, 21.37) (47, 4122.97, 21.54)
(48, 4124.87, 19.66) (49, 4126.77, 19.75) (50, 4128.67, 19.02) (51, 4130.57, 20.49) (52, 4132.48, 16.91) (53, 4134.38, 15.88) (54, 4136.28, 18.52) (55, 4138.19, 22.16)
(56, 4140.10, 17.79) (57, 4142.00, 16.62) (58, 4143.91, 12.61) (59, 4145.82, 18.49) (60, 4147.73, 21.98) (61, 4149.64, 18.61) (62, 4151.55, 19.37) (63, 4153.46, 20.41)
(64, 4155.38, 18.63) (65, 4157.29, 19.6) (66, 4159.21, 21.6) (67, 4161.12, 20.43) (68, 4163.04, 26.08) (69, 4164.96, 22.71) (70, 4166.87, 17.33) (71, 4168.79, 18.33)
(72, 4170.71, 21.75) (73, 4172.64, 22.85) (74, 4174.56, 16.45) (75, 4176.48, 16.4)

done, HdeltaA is -3.9 angstroms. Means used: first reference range 18.4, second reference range 18.8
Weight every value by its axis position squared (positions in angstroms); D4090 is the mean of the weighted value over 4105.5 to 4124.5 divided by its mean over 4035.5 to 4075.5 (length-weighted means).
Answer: 1.2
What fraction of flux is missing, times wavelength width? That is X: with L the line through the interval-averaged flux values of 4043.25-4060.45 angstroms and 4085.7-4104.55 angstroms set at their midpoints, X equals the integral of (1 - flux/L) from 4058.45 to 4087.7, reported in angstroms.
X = 2.1 angstroms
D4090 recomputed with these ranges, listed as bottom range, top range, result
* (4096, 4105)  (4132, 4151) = 1.05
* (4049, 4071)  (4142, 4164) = 1.09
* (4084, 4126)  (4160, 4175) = 1.05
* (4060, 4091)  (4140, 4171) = 1.08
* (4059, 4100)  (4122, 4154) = 1.02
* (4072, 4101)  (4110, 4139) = 1.03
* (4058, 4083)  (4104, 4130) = 1.19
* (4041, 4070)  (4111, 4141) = 1.13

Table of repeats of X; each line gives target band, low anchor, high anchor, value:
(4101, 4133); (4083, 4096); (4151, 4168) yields 0.8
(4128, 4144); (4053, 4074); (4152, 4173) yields 1.5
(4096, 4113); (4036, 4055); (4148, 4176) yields 0.4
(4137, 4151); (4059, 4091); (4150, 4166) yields 1.5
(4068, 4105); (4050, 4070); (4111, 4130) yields 1.1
